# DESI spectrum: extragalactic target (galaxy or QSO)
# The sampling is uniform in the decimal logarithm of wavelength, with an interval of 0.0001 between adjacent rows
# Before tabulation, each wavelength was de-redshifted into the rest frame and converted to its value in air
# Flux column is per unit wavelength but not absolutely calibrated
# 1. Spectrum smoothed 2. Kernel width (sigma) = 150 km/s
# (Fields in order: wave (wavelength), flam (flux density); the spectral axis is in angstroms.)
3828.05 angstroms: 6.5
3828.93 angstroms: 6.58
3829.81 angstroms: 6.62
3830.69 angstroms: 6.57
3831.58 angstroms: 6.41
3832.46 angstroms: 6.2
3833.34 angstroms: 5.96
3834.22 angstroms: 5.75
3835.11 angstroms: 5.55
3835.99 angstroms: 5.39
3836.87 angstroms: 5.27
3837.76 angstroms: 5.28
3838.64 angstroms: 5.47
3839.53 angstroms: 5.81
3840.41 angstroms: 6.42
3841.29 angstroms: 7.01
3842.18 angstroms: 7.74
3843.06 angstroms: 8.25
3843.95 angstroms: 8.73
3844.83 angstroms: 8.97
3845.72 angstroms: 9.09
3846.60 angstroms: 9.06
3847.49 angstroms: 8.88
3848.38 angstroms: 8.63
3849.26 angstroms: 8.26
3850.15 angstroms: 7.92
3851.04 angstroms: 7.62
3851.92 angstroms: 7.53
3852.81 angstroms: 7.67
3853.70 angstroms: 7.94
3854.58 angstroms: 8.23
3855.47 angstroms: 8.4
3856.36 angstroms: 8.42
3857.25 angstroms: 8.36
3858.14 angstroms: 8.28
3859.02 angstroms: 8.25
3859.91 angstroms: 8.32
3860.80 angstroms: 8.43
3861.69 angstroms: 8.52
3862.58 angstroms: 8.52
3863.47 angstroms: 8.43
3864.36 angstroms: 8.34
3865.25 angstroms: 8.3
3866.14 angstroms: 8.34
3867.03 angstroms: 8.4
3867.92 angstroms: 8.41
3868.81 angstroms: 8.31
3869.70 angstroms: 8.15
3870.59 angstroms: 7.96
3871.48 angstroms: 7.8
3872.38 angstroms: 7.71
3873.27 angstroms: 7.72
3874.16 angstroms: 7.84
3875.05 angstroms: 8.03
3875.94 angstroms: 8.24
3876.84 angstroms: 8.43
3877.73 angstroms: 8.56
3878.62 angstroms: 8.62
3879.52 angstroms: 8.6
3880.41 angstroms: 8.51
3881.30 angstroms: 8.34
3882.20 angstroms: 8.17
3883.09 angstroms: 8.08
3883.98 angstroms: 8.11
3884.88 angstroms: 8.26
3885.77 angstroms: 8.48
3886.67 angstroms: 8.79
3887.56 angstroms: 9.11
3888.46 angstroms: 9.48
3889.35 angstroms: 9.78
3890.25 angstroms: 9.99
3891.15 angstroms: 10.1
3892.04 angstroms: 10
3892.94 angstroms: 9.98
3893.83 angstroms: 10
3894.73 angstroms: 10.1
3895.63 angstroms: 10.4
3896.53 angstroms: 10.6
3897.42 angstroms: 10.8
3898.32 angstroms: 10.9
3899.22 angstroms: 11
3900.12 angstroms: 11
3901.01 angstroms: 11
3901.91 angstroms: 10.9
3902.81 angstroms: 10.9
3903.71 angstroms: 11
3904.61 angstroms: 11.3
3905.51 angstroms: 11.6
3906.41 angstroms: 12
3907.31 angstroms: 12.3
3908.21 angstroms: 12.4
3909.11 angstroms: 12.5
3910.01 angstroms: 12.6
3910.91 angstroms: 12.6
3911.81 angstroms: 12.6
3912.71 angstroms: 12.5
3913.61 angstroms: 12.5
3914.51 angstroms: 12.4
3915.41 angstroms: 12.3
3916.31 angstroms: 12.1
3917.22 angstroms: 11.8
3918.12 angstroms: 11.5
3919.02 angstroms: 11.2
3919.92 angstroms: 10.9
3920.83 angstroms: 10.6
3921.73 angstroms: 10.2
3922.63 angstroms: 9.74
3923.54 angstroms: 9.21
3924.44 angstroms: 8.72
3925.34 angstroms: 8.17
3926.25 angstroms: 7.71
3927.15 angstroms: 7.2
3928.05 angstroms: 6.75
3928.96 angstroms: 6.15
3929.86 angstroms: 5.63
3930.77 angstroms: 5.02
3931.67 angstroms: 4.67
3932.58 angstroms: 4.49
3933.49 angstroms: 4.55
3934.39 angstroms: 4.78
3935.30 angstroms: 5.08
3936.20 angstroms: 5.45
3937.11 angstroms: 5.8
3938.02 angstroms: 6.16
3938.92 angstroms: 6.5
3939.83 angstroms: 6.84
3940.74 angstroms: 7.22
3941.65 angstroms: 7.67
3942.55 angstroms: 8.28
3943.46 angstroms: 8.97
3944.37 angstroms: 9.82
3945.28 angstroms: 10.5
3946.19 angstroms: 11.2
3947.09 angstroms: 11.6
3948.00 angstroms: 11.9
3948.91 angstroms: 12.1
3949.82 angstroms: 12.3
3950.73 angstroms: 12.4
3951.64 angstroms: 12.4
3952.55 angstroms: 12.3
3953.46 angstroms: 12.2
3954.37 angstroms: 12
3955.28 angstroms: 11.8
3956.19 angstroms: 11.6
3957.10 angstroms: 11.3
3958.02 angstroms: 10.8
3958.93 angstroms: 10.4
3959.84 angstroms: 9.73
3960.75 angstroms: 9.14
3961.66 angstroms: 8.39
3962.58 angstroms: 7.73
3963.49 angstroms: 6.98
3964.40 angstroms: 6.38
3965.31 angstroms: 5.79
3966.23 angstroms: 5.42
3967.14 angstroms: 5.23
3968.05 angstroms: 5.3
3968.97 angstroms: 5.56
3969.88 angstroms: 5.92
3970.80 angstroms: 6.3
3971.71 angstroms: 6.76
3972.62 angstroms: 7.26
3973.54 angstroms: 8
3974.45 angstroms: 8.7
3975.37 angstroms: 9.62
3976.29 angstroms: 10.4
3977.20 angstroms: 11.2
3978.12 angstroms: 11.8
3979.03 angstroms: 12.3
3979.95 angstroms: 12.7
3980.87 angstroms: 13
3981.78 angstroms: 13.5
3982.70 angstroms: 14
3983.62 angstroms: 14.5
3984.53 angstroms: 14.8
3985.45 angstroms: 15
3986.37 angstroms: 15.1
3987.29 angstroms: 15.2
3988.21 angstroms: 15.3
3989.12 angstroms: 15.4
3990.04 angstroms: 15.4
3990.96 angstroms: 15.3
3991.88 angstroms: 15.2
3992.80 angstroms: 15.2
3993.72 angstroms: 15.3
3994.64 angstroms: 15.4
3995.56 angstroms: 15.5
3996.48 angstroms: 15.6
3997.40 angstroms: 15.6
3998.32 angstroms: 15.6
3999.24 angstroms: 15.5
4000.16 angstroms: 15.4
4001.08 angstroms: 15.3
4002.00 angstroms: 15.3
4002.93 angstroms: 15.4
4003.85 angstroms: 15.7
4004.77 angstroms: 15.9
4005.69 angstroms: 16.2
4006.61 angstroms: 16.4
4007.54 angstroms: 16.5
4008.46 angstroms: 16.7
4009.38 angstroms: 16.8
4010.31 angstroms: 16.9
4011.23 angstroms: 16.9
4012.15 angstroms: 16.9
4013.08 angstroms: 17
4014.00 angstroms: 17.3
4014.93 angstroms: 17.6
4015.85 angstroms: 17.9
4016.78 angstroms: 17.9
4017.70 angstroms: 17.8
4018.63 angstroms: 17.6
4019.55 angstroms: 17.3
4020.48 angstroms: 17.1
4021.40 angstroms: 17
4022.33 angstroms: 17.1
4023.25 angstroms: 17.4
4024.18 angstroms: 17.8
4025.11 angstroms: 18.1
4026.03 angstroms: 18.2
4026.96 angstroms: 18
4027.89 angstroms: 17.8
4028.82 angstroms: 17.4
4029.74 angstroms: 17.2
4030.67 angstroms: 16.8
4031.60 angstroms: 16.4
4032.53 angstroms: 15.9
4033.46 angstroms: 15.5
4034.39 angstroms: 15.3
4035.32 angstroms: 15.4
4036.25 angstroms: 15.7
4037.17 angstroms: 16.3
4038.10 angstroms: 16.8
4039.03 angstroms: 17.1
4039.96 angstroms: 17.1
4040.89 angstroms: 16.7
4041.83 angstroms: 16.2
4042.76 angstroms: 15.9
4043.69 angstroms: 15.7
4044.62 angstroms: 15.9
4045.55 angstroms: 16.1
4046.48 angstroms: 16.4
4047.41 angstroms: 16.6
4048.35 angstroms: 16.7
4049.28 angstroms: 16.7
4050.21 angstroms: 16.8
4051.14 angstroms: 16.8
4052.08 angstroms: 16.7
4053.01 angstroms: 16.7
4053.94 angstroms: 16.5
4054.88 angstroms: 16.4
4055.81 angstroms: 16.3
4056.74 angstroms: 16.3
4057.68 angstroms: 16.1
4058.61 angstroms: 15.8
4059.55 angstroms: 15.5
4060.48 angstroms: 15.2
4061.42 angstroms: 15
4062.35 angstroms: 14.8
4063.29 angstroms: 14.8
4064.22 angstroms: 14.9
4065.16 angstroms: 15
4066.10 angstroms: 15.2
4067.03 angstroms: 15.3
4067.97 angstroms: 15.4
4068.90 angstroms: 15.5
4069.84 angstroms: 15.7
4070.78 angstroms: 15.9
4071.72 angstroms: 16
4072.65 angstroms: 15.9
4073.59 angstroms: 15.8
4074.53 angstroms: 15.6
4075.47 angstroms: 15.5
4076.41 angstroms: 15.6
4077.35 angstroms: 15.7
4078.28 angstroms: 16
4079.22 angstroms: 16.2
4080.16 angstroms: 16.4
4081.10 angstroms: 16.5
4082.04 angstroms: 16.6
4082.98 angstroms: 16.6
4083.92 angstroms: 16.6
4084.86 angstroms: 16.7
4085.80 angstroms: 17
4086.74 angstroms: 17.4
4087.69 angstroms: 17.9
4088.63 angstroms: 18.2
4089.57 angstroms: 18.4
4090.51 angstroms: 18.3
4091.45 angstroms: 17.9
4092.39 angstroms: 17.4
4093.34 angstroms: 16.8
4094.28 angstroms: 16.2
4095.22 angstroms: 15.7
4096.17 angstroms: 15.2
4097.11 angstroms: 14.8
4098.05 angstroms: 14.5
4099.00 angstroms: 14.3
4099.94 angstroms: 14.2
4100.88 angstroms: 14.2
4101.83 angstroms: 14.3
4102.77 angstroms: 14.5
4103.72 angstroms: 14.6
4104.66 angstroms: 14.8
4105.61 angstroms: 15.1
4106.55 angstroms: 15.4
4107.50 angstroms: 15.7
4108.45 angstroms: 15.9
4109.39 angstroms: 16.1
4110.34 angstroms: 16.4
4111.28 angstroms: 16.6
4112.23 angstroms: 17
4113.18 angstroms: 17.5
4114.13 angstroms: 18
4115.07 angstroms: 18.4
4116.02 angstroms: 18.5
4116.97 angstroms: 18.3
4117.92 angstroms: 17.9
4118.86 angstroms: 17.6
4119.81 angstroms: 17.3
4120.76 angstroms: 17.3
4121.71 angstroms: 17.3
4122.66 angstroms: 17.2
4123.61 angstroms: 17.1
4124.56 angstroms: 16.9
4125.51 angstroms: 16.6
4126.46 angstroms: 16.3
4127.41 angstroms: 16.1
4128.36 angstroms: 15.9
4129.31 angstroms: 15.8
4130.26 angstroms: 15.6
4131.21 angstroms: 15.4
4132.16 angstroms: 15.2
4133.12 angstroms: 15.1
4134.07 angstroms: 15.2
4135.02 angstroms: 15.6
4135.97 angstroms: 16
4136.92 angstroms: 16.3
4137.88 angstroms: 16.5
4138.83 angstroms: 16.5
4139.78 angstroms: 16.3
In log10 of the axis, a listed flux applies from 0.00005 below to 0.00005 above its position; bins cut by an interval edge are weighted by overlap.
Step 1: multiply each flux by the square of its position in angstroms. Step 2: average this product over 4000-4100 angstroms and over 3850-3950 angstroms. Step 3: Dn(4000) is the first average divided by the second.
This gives 1.94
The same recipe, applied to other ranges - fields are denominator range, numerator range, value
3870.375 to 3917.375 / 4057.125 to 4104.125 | 1.72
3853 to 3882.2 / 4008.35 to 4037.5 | 2.23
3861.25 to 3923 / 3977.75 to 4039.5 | 1.71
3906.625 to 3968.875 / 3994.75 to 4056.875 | 1.87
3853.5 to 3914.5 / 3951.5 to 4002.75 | 1.28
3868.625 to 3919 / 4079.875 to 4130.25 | 1.81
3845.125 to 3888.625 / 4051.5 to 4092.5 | 2.16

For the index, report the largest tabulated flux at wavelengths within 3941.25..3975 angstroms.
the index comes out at 12.4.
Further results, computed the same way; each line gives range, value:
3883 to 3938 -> 12.6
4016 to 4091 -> 18.4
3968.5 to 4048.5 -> 18.2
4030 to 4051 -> 17.1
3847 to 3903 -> 11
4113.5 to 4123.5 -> 18.5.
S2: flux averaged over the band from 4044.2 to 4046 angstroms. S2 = 16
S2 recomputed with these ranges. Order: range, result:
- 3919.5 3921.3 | 10.7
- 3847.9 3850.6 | 8.26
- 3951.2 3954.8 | 12.2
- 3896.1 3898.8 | 10.8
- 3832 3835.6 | 5.87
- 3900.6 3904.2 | 10.9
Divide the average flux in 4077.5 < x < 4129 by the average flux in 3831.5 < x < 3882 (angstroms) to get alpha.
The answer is 2.1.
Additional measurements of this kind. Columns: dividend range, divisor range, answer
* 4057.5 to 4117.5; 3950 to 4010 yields 1.31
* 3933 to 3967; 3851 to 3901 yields 1.02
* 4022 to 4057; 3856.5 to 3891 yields 1.97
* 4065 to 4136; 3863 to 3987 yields 1.71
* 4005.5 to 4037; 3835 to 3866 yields 2.18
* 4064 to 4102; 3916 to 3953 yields 1.85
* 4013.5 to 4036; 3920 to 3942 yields 2.48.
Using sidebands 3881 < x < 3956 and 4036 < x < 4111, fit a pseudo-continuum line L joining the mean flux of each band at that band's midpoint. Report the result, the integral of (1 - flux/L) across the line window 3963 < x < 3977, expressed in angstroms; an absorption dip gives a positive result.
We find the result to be 5.7 angstroms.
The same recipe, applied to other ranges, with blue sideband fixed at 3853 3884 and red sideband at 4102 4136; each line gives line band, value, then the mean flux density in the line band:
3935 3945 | 3.2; 7.16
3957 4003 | 1.2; 11.7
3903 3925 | -4.0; 11.5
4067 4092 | -2.3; 16.5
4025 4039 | -3.2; 16.7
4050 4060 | -1.4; 16.3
